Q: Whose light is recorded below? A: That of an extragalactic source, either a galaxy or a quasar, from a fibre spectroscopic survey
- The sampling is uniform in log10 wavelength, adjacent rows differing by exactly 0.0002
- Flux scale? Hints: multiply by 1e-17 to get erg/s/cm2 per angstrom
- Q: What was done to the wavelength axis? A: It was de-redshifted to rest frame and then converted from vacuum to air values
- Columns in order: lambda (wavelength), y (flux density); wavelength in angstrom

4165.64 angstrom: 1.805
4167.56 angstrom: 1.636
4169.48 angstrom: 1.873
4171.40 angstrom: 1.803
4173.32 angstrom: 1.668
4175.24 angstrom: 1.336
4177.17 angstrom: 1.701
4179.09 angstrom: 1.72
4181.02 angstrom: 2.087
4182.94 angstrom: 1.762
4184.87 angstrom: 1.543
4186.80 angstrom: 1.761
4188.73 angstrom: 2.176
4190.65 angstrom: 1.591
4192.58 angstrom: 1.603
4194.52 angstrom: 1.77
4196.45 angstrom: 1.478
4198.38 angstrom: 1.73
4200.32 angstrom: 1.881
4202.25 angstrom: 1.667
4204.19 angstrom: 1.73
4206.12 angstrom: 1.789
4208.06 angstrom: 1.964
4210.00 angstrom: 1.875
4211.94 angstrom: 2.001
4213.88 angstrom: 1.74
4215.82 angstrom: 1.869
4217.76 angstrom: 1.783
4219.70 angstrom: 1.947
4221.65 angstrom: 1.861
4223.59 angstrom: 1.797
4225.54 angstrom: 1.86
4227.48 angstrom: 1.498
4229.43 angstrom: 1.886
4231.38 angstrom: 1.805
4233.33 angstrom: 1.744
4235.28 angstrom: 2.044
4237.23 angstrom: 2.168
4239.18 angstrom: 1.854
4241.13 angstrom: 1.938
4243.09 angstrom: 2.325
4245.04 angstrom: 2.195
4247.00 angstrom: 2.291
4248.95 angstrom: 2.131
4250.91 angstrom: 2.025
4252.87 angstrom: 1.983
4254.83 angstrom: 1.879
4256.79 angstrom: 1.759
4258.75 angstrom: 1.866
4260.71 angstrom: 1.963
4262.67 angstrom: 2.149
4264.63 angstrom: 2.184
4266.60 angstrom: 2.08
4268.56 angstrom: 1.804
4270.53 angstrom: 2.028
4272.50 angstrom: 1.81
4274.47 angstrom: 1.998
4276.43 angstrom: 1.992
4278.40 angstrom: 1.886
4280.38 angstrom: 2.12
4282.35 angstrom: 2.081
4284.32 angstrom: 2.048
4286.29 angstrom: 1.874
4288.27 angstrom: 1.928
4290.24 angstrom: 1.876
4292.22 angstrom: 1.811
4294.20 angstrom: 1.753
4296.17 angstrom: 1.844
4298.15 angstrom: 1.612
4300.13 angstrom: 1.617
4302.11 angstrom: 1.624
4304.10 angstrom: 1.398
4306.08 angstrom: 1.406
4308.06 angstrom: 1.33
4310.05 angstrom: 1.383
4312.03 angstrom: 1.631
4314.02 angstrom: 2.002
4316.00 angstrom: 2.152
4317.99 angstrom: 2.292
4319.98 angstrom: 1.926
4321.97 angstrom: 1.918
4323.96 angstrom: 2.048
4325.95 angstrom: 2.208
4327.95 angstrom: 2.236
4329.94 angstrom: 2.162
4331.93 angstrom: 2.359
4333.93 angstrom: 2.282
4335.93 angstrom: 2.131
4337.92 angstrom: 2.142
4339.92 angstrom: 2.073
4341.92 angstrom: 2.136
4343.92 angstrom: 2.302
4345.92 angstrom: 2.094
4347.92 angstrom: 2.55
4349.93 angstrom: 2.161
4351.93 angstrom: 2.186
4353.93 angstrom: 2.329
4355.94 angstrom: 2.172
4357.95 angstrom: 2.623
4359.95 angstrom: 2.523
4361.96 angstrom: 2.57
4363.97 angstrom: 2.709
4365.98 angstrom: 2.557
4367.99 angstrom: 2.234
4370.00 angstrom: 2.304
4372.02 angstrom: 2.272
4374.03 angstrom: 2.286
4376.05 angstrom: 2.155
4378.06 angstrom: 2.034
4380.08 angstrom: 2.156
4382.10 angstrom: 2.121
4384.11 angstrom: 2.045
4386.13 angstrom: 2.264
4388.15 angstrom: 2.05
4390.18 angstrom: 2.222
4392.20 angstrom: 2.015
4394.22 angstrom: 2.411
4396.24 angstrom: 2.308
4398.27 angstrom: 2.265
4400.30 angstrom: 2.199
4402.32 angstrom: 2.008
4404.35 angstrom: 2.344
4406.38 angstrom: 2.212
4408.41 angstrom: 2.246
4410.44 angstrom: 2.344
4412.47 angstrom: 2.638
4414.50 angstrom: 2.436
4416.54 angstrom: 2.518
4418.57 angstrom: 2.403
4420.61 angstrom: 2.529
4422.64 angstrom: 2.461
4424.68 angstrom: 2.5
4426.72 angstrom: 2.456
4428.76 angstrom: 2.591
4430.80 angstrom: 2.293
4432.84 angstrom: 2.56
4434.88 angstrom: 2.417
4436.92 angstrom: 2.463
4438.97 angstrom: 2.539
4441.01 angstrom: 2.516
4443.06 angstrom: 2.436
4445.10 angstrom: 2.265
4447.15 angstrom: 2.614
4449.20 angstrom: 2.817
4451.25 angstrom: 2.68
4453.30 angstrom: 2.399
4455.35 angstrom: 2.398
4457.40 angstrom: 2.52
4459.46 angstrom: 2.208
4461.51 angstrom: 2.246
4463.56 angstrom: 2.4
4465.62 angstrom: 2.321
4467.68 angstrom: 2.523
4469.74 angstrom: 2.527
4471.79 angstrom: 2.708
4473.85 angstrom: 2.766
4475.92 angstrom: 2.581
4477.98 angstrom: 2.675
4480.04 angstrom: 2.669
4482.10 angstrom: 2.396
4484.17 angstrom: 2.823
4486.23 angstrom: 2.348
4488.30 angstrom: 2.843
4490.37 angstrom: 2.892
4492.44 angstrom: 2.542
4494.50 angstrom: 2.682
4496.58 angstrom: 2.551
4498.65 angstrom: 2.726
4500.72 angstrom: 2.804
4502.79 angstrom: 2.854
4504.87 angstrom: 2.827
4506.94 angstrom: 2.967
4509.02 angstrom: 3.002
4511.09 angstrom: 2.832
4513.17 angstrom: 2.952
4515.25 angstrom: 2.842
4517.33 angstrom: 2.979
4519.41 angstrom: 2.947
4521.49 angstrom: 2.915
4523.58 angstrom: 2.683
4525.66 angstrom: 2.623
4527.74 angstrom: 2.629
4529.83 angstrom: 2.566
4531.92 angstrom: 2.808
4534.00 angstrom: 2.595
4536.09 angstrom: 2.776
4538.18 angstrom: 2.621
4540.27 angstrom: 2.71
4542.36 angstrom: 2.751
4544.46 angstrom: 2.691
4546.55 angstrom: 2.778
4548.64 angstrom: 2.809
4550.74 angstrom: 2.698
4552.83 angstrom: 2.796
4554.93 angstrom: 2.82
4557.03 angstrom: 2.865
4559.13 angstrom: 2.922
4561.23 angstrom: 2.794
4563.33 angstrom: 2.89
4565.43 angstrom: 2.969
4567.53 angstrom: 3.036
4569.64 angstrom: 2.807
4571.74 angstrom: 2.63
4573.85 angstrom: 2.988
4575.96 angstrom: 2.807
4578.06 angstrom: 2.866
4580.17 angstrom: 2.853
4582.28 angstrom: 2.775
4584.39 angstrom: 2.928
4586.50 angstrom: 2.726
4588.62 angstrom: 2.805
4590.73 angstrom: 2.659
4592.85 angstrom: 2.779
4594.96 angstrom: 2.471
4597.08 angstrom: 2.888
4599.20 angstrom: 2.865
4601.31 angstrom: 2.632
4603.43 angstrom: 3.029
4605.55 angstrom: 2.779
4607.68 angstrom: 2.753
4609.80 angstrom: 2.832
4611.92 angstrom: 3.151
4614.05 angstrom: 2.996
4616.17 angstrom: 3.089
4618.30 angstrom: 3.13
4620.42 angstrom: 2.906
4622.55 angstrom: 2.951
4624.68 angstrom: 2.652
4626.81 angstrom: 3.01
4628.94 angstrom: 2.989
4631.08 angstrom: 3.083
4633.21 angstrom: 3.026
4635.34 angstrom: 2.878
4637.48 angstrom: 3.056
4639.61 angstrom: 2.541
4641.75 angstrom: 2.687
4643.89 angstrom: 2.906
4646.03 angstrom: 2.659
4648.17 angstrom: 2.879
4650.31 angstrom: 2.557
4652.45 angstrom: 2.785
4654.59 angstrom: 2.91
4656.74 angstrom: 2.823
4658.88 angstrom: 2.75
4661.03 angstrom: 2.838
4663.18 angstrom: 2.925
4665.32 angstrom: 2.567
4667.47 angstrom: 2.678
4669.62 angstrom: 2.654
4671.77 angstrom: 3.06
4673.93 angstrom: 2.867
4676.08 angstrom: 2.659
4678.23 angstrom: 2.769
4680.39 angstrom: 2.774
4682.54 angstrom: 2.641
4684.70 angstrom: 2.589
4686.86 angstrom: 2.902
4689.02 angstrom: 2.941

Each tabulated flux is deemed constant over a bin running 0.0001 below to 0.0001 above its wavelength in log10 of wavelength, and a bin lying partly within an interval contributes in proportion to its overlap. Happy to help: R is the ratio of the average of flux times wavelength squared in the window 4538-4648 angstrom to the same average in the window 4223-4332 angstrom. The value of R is 1.7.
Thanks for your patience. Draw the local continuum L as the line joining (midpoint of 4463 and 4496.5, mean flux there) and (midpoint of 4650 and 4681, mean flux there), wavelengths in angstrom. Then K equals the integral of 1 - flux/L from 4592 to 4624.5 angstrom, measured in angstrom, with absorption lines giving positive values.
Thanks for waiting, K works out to -1.8 angstrom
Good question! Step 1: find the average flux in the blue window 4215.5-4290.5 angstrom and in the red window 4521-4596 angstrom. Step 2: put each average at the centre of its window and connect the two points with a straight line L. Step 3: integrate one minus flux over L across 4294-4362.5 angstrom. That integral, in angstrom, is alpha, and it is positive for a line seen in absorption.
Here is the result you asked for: 4.1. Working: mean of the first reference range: 1.96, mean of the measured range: 2.03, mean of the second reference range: 2.77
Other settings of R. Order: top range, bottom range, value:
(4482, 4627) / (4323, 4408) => 1.36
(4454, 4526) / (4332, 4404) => 1.25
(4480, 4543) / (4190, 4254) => 1.67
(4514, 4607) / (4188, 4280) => 1.70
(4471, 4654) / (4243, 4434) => 1.45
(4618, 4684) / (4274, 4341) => 1.72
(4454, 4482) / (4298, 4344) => 1.38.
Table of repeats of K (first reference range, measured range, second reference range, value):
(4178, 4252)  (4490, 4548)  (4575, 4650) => -3.2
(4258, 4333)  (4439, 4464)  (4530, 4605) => -0.5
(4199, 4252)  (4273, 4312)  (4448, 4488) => 5.9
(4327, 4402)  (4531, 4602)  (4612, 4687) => -3.2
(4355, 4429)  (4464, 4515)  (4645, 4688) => -4.4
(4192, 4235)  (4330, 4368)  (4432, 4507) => -1.9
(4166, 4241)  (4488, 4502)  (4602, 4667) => -1.1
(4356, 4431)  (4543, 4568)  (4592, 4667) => -1.4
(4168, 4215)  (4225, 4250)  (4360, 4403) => -1.4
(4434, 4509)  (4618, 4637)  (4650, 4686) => -1.6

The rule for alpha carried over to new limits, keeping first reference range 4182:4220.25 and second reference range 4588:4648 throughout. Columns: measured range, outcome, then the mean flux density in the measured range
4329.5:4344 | -0.4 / 2.19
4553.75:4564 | -0.5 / 2.85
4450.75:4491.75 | -1.0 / 2.54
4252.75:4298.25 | 0.9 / 1.94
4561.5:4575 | -0.7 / 2.88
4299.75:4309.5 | 2.8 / 1.46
